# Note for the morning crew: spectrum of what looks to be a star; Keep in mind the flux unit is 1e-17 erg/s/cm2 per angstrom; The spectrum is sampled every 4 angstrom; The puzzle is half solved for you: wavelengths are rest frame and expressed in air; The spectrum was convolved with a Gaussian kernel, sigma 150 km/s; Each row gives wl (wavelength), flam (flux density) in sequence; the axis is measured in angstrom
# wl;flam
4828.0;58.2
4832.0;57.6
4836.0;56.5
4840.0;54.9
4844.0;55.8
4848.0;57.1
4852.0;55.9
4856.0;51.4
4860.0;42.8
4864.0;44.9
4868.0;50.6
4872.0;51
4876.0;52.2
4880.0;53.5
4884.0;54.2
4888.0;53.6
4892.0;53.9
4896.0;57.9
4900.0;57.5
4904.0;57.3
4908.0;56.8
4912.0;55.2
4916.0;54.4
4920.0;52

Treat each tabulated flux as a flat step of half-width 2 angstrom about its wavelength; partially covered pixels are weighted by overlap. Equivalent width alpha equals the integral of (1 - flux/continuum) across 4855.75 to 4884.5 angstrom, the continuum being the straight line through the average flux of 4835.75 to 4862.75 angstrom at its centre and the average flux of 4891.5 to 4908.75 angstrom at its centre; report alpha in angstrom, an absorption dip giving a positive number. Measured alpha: 2.6 angstrom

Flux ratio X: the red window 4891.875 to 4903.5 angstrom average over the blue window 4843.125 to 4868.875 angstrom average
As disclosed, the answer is 1.12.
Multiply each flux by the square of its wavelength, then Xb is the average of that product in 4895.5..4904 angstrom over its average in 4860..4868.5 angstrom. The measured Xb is 1.27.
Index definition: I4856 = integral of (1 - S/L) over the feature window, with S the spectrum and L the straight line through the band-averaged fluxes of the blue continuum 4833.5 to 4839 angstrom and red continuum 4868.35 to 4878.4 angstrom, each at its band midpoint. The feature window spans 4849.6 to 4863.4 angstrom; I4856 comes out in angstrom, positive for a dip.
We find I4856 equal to 1.0 angstrom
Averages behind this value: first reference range 56.3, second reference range 51.5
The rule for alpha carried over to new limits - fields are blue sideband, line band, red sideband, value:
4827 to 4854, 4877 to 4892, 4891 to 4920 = 0.7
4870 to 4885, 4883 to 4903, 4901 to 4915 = -0.4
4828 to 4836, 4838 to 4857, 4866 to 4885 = 0.1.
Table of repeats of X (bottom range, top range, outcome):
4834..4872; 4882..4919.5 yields 1.06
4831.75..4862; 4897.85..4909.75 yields 1.06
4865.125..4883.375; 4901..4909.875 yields 1.11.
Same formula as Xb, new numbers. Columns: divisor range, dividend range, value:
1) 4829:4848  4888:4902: 1.02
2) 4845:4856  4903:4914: 1.04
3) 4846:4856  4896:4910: 1.05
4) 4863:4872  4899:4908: 1.19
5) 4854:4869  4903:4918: 1.21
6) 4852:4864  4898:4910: 1.21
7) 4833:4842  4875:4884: 0.97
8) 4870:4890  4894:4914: 1.09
